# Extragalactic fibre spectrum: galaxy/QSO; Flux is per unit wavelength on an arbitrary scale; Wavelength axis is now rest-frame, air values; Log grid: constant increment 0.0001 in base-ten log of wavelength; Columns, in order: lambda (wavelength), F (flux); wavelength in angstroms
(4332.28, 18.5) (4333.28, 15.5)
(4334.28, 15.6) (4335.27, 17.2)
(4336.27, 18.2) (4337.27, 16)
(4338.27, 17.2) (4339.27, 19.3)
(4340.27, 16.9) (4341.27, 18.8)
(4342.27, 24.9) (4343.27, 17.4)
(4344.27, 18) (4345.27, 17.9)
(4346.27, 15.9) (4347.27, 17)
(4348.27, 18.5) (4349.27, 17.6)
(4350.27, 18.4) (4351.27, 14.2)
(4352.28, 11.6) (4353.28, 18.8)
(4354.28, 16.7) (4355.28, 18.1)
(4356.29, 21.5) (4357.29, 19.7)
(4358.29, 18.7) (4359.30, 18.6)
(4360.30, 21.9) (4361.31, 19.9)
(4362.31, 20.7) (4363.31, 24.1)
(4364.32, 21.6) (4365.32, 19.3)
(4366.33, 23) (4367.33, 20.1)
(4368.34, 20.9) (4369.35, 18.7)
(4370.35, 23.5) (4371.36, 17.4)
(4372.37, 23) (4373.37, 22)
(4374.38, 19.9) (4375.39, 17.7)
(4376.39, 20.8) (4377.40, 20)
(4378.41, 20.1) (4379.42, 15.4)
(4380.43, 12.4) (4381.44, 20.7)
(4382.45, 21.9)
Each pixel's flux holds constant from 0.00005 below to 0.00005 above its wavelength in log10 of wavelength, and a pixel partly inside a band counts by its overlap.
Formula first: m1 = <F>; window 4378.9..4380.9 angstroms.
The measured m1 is 13.9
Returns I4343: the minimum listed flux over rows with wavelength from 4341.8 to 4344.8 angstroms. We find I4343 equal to 17.4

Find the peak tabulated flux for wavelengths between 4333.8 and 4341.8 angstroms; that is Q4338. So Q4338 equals 19.3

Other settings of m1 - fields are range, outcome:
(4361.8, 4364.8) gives 22.2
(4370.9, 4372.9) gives 20.3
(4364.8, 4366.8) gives 21.1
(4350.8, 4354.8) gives 15.3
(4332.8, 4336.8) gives 16.6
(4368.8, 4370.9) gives 21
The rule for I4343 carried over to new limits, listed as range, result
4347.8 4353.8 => 11.6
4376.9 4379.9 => 15.4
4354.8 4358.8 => 18.1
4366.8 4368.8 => 20.1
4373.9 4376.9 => 17.7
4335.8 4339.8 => 16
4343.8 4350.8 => 15.9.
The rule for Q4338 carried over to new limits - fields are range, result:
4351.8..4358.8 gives 21.5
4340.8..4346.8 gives 24.9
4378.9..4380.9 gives 15.4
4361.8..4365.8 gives 24.1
